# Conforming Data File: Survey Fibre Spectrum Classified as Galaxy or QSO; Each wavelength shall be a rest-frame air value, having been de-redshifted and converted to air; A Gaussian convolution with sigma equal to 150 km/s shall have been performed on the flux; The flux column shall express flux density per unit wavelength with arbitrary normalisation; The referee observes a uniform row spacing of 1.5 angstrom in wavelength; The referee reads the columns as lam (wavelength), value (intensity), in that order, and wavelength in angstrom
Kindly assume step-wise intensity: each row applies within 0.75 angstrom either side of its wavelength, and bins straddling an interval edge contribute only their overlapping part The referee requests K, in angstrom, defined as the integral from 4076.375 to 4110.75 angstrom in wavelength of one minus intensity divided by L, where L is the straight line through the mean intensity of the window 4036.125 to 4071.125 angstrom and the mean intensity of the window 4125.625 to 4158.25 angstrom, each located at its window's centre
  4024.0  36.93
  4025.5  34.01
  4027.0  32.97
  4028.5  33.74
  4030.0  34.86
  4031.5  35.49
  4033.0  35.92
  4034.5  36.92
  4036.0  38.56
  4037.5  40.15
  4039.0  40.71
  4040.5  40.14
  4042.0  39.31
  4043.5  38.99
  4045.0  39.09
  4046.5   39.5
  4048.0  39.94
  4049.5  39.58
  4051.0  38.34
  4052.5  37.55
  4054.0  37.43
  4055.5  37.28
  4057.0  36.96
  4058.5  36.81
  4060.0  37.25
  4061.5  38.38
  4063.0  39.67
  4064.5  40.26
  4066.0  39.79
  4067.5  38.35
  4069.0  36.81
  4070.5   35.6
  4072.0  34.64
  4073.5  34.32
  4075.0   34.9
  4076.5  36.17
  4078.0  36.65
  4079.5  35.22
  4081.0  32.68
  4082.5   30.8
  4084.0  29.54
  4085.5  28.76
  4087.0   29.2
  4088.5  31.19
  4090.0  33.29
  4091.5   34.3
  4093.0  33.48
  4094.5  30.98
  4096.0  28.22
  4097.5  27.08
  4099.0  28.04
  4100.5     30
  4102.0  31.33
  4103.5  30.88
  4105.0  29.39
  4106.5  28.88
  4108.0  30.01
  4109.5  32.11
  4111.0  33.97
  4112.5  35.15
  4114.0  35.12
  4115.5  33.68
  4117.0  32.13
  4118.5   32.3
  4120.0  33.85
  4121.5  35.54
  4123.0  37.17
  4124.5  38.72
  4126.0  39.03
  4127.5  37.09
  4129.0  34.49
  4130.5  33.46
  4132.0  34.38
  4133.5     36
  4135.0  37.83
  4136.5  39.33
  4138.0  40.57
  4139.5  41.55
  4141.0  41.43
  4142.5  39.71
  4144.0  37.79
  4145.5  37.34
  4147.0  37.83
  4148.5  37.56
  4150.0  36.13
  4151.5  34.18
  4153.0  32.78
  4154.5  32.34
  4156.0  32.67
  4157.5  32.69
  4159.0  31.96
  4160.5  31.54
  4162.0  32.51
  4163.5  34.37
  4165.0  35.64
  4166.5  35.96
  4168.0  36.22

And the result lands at 6.0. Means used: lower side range 38.6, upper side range 36.6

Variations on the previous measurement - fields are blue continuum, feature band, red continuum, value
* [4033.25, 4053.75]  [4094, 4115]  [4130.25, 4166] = 3.6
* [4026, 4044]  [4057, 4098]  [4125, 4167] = 2.7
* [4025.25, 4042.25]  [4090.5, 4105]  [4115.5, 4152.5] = 2.5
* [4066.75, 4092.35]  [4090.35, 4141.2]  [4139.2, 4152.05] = 3.1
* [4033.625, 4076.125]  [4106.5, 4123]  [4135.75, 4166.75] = 1.5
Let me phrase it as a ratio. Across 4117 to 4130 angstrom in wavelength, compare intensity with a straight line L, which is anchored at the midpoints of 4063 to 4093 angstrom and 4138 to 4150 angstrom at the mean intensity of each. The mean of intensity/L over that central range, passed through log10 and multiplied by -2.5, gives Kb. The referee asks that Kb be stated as 0.05 mag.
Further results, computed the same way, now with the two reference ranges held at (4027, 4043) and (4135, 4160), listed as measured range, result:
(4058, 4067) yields -0.04 mag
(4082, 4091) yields 0.21 mag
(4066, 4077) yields 0.03 mag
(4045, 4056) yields -0.04 mag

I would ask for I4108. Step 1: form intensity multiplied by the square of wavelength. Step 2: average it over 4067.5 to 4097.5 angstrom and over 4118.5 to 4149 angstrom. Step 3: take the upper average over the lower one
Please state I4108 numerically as 1.2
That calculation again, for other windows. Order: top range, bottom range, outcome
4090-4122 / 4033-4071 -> 0.85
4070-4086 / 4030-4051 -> 0.89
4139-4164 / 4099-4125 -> 1.10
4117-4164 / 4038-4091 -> 1.02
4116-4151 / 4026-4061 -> 1.02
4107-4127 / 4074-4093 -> 1.07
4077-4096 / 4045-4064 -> 0.85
